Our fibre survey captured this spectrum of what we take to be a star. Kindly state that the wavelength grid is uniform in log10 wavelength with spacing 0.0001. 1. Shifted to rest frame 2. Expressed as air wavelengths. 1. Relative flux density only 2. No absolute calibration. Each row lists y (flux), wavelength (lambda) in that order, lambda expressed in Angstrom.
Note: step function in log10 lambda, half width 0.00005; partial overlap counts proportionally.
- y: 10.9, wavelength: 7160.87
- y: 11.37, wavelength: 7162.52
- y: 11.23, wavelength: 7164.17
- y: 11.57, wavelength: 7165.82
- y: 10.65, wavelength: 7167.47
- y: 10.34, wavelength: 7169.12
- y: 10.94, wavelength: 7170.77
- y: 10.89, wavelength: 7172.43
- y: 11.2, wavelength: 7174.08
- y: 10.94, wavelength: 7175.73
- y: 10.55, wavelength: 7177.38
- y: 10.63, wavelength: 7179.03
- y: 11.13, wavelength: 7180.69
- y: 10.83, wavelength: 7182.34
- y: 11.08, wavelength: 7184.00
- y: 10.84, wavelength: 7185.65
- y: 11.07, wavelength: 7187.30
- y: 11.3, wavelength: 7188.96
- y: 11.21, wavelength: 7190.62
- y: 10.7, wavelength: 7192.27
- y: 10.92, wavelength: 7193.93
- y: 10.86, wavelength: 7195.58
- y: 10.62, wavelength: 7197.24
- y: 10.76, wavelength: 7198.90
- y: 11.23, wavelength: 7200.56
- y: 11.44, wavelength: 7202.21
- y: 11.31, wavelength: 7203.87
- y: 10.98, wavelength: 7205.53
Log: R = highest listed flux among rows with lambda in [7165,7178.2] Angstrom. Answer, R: 11.57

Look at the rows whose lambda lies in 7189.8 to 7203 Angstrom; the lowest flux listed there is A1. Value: 10.62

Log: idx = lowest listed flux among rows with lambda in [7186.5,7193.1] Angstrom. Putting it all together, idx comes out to 10.7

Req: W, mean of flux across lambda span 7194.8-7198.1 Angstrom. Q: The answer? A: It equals 10.7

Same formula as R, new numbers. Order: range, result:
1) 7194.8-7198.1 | 10.86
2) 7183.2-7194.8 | 11.3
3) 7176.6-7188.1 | 11.13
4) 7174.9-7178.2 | 10.94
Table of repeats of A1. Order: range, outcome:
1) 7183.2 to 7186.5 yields 10.84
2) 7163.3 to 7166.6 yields 11.23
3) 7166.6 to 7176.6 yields 10.34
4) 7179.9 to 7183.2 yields 10.83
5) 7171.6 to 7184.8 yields 10.55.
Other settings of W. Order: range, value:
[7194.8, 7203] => 11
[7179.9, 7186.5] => 11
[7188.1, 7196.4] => 11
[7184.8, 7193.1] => 11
